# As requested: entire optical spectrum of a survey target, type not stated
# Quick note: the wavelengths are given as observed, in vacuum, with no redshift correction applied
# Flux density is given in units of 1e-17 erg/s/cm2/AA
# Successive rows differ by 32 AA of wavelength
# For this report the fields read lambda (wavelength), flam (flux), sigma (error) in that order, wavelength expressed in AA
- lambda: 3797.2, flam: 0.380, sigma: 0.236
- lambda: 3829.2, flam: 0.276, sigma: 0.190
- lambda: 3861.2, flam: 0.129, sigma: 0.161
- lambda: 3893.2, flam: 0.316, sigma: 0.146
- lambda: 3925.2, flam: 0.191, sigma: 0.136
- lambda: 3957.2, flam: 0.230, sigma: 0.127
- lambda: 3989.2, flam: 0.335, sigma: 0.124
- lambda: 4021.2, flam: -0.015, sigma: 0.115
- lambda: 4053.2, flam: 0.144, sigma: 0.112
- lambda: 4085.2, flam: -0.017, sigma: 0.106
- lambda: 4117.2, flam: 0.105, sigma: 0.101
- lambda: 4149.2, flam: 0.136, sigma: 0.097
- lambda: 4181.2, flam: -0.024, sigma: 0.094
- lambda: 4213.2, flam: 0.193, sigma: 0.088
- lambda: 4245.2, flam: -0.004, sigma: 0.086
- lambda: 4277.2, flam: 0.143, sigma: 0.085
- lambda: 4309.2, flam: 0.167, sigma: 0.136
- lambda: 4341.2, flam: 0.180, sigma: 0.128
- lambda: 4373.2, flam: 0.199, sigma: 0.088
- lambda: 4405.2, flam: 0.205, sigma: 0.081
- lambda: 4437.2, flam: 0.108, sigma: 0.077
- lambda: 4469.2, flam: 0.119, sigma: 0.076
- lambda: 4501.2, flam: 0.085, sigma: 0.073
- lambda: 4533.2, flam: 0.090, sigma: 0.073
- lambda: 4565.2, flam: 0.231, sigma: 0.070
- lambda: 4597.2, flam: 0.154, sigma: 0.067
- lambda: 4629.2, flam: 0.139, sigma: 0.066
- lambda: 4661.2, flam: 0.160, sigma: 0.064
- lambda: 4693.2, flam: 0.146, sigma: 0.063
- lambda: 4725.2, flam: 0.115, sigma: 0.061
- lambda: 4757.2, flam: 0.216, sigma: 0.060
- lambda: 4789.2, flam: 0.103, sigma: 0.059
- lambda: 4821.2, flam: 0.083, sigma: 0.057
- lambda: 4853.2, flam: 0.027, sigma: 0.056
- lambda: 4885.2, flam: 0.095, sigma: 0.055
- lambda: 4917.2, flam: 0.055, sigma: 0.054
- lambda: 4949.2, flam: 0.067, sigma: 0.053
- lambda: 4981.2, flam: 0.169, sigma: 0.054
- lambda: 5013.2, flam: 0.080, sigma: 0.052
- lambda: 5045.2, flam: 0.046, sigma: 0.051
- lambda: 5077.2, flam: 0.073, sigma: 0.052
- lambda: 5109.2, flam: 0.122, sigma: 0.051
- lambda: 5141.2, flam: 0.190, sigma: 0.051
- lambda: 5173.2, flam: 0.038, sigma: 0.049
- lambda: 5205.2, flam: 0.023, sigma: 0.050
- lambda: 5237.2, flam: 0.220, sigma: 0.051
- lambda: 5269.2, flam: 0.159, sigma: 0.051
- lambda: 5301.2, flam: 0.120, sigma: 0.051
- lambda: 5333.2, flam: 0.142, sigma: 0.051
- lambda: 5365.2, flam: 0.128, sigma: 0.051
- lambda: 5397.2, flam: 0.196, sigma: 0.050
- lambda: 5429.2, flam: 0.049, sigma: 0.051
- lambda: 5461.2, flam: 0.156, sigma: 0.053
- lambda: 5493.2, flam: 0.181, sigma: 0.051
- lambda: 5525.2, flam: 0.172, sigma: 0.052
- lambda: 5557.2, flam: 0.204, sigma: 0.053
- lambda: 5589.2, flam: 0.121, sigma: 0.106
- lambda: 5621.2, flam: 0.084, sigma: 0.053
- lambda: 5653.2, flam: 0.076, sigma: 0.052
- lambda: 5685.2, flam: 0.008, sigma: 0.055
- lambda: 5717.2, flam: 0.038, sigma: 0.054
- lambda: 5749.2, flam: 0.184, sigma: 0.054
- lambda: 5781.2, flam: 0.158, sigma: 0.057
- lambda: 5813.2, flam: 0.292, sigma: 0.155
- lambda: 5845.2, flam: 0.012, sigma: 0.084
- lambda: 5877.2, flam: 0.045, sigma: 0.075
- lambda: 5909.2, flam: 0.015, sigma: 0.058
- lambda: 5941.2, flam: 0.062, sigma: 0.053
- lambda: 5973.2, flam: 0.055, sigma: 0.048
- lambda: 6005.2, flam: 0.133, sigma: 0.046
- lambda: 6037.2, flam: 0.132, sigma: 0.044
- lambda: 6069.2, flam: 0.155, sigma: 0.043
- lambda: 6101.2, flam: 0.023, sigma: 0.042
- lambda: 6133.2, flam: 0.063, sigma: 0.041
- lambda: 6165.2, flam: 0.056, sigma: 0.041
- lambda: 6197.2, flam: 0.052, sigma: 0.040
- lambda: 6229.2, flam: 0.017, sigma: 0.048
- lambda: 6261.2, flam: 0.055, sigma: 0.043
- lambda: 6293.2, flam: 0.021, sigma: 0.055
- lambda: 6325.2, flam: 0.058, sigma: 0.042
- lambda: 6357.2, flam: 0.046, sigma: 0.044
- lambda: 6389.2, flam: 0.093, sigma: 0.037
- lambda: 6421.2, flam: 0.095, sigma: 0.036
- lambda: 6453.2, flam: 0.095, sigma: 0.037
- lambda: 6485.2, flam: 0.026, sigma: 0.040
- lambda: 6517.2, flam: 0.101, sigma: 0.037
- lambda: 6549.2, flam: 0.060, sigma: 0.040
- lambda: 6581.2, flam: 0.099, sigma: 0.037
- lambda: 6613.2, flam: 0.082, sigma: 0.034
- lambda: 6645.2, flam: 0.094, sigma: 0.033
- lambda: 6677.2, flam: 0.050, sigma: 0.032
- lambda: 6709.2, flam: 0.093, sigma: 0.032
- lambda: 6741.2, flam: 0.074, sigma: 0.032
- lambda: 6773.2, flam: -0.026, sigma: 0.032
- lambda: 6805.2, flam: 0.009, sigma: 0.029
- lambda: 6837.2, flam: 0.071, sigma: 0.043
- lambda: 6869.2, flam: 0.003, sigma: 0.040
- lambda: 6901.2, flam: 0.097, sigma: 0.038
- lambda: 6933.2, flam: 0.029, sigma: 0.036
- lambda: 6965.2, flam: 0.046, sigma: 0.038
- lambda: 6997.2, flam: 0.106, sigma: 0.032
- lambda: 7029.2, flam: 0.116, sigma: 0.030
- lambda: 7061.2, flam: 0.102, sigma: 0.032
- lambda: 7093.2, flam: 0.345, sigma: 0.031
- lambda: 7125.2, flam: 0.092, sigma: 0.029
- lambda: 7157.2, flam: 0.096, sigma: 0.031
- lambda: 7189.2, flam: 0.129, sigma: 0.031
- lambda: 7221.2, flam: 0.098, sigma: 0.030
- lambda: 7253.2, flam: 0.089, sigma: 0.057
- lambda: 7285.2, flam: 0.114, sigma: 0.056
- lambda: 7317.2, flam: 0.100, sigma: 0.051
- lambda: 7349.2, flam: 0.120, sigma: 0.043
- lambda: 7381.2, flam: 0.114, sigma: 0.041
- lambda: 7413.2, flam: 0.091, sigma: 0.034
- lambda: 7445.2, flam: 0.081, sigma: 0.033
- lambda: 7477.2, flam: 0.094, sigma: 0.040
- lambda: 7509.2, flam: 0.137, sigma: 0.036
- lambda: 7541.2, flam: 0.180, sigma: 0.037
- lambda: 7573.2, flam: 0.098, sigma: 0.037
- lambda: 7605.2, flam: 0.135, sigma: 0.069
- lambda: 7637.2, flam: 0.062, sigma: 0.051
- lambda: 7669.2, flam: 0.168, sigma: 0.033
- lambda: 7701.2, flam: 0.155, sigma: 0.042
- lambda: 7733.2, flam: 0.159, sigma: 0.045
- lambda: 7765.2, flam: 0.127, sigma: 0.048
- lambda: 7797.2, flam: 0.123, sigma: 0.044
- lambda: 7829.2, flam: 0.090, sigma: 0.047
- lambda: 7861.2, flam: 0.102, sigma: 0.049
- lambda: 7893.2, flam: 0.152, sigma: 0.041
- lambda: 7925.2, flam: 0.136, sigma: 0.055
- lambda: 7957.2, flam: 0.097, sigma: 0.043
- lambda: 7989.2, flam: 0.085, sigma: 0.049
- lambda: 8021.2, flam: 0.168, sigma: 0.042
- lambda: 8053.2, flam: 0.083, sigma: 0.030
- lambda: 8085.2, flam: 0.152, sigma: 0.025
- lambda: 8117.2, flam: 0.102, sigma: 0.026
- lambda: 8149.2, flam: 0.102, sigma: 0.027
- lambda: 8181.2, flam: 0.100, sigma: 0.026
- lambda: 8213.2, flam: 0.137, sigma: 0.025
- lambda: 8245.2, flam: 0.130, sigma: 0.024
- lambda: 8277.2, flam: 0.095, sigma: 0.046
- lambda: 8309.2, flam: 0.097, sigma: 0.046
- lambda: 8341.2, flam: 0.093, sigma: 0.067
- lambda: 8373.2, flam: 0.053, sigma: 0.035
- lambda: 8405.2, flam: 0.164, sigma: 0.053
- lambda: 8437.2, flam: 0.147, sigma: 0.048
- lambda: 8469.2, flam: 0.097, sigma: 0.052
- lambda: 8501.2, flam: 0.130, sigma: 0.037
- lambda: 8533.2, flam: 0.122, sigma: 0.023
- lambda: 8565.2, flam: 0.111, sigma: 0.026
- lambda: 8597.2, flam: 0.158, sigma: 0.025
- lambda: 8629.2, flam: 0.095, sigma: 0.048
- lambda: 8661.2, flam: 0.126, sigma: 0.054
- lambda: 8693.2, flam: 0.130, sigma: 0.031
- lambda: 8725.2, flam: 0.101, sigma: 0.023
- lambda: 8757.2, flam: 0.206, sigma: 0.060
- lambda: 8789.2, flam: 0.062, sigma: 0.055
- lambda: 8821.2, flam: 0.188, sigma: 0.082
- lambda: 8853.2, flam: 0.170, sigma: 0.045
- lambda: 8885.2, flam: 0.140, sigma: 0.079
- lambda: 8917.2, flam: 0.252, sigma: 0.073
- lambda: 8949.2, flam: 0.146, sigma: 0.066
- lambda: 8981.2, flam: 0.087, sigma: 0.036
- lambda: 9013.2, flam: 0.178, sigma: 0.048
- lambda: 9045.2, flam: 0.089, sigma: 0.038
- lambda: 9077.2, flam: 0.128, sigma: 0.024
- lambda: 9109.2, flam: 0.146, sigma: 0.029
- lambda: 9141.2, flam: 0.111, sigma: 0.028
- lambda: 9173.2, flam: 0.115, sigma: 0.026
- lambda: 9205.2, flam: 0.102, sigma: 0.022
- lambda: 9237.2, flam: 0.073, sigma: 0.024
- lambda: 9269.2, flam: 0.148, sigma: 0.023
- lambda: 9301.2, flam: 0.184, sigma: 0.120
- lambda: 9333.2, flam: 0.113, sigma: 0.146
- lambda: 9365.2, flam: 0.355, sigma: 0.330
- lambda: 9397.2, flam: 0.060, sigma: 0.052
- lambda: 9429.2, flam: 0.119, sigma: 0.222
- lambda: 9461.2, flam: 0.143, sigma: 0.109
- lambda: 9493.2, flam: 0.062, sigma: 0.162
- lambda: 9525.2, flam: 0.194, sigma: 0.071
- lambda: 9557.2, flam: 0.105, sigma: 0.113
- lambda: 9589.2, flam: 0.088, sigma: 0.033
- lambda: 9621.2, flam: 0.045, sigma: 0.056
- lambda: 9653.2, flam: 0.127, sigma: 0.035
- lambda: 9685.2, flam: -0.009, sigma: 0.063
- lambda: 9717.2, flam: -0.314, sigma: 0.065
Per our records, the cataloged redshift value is 0.904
